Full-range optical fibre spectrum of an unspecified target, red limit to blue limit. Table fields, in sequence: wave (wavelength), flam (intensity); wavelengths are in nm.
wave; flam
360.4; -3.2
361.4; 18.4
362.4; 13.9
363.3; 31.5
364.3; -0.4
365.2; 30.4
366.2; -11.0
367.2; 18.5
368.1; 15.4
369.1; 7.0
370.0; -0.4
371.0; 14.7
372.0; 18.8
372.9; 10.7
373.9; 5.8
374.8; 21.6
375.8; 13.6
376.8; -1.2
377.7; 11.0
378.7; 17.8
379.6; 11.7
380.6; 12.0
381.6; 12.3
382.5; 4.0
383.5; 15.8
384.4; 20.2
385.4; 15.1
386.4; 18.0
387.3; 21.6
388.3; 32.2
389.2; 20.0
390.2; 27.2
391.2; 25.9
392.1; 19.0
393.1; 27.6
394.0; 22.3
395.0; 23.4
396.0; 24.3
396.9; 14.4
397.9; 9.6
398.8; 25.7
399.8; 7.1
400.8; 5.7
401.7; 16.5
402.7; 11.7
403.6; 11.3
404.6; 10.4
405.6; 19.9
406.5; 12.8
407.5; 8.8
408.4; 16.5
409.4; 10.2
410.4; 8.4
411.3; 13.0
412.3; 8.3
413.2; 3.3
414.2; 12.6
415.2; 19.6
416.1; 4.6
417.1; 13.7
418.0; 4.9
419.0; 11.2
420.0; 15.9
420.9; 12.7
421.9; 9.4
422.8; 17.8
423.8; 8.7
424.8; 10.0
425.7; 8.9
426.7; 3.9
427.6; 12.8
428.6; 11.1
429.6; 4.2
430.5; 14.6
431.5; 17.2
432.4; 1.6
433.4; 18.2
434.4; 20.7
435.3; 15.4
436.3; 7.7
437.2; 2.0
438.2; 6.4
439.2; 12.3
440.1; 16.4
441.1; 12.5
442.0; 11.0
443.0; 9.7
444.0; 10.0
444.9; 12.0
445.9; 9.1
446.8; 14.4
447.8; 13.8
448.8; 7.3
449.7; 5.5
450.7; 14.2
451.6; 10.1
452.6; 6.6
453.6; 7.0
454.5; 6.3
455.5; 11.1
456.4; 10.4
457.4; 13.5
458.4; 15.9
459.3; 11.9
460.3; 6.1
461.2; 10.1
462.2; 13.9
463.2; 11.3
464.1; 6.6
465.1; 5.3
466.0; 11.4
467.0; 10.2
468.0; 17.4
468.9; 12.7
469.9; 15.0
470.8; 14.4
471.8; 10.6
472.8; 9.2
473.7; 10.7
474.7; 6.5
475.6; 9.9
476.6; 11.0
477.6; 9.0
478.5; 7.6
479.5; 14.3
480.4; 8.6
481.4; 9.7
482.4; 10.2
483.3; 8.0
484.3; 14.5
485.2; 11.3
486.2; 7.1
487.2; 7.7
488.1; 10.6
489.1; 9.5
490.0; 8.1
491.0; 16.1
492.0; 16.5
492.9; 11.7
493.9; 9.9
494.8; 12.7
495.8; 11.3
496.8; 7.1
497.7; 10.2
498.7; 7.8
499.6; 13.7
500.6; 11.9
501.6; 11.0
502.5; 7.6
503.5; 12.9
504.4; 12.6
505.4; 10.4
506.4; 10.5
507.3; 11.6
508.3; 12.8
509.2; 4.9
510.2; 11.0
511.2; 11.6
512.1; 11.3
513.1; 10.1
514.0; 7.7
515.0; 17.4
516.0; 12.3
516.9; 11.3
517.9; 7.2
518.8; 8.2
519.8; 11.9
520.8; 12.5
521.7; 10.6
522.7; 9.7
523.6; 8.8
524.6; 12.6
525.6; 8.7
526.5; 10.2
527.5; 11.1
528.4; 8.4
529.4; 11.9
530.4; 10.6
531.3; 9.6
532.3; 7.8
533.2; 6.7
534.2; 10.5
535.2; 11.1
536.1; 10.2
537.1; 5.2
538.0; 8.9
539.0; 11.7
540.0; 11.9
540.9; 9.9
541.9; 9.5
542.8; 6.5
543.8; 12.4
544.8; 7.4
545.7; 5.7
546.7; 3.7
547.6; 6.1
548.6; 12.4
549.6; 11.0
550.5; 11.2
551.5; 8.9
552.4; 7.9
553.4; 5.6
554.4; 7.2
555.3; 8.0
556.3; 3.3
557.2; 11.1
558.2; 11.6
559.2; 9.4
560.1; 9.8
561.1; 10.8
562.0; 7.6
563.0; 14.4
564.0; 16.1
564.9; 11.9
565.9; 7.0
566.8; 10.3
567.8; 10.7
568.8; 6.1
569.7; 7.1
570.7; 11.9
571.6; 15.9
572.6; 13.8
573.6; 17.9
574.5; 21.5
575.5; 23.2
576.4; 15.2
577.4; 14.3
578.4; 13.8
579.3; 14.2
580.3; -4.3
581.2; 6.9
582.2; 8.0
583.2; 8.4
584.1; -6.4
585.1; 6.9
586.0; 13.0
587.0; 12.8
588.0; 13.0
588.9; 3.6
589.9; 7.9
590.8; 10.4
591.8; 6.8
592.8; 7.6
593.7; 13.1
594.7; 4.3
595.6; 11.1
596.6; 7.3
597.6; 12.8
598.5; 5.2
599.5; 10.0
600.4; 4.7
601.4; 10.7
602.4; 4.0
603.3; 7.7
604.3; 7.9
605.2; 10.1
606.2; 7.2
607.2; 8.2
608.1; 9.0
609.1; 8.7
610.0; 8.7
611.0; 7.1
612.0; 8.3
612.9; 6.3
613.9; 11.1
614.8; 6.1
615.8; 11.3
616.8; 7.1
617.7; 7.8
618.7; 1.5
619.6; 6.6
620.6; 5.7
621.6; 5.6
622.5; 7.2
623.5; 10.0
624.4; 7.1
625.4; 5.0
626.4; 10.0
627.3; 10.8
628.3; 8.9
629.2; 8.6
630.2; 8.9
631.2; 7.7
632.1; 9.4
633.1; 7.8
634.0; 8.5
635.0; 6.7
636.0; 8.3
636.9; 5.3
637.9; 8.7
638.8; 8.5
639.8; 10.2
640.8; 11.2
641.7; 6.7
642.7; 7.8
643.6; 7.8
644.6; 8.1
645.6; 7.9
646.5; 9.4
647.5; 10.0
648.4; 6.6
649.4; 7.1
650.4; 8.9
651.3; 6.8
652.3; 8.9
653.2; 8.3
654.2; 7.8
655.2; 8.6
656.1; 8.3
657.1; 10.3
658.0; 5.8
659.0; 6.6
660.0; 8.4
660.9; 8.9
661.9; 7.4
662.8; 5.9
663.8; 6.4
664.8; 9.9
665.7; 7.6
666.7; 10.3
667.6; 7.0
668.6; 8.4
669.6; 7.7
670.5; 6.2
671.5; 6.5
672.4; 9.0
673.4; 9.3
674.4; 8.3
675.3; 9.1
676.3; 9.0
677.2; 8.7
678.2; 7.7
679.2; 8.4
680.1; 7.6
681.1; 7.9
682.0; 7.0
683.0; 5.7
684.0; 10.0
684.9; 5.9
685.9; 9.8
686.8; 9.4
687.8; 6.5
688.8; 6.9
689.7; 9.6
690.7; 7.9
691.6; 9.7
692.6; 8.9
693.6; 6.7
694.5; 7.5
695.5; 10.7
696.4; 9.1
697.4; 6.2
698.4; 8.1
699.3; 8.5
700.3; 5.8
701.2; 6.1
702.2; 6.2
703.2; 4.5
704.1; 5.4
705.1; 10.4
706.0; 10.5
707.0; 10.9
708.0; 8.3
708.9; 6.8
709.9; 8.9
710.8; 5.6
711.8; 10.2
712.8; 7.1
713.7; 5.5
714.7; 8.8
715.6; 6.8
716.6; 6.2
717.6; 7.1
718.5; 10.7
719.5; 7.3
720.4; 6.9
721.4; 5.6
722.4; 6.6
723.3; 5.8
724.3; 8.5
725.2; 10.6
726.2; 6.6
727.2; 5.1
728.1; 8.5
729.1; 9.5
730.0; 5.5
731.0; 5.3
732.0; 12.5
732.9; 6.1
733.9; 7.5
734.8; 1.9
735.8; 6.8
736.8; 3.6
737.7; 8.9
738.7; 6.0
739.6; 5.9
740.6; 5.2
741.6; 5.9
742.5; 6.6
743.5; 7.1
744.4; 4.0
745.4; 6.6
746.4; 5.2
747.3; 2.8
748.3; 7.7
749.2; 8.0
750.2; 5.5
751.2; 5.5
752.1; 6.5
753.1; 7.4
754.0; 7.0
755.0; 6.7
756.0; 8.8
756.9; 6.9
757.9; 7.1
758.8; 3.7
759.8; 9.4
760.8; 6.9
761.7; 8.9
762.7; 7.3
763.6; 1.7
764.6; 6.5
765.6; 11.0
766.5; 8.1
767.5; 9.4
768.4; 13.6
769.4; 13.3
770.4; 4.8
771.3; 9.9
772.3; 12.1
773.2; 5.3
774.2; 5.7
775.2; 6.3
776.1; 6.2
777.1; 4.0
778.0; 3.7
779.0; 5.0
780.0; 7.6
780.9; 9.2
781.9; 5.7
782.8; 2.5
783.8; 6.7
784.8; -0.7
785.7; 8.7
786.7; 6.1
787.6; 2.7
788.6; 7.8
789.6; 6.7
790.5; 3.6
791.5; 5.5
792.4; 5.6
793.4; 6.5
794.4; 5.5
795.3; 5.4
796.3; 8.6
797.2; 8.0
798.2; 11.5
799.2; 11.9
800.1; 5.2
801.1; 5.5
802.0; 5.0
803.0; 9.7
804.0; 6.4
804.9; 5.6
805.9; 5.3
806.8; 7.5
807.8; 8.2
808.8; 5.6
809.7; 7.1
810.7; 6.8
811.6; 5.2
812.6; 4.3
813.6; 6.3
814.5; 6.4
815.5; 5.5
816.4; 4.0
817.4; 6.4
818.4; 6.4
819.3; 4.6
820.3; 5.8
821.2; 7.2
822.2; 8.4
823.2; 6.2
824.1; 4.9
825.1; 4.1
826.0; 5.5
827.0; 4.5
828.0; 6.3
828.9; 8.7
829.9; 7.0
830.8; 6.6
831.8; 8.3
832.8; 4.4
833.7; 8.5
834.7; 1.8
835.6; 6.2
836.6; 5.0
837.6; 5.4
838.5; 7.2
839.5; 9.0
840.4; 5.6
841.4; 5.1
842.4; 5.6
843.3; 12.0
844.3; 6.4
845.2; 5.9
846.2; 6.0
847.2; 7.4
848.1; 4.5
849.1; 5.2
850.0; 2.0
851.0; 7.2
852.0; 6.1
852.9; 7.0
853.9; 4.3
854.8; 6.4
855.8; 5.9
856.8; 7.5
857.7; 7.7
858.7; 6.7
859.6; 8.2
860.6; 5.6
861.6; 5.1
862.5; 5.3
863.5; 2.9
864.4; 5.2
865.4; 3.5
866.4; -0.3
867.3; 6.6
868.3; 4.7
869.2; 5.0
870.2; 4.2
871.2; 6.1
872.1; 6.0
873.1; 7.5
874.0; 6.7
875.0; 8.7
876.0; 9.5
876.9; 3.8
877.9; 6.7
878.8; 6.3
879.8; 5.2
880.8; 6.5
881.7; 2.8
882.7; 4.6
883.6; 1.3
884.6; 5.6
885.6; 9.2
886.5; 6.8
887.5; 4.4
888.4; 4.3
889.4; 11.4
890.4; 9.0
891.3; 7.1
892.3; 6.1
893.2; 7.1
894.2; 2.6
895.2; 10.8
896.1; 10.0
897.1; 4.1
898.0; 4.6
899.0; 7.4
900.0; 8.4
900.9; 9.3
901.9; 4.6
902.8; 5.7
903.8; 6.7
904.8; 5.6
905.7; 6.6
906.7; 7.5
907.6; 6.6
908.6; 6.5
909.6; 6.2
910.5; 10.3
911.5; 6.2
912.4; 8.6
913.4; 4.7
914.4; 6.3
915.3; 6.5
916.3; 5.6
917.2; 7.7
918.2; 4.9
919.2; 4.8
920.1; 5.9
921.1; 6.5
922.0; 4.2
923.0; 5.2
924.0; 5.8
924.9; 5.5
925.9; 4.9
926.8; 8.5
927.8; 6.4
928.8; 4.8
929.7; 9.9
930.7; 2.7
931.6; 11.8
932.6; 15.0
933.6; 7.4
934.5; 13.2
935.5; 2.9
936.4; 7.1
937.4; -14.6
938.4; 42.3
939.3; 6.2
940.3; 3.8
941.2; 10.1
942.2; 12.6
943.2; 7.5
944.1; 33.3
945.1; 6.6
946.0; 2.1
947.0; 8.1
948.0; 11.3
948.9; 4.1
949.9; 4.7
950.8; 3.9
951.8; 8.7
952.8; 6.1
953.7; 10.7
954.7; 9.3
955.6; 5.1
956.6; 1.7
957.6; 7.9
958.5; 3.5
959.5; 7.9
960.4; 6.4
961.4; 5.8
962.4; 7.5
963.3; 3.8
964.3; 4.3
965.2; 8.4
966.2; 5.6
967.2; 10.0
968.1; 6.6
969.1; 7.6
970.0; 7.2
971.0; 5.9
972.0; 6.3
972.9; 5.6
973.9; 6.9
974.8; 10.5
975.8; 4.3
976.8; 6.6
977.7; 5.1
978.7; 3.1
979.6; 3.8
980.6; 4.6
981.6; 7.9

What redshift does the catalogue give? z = 1.062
